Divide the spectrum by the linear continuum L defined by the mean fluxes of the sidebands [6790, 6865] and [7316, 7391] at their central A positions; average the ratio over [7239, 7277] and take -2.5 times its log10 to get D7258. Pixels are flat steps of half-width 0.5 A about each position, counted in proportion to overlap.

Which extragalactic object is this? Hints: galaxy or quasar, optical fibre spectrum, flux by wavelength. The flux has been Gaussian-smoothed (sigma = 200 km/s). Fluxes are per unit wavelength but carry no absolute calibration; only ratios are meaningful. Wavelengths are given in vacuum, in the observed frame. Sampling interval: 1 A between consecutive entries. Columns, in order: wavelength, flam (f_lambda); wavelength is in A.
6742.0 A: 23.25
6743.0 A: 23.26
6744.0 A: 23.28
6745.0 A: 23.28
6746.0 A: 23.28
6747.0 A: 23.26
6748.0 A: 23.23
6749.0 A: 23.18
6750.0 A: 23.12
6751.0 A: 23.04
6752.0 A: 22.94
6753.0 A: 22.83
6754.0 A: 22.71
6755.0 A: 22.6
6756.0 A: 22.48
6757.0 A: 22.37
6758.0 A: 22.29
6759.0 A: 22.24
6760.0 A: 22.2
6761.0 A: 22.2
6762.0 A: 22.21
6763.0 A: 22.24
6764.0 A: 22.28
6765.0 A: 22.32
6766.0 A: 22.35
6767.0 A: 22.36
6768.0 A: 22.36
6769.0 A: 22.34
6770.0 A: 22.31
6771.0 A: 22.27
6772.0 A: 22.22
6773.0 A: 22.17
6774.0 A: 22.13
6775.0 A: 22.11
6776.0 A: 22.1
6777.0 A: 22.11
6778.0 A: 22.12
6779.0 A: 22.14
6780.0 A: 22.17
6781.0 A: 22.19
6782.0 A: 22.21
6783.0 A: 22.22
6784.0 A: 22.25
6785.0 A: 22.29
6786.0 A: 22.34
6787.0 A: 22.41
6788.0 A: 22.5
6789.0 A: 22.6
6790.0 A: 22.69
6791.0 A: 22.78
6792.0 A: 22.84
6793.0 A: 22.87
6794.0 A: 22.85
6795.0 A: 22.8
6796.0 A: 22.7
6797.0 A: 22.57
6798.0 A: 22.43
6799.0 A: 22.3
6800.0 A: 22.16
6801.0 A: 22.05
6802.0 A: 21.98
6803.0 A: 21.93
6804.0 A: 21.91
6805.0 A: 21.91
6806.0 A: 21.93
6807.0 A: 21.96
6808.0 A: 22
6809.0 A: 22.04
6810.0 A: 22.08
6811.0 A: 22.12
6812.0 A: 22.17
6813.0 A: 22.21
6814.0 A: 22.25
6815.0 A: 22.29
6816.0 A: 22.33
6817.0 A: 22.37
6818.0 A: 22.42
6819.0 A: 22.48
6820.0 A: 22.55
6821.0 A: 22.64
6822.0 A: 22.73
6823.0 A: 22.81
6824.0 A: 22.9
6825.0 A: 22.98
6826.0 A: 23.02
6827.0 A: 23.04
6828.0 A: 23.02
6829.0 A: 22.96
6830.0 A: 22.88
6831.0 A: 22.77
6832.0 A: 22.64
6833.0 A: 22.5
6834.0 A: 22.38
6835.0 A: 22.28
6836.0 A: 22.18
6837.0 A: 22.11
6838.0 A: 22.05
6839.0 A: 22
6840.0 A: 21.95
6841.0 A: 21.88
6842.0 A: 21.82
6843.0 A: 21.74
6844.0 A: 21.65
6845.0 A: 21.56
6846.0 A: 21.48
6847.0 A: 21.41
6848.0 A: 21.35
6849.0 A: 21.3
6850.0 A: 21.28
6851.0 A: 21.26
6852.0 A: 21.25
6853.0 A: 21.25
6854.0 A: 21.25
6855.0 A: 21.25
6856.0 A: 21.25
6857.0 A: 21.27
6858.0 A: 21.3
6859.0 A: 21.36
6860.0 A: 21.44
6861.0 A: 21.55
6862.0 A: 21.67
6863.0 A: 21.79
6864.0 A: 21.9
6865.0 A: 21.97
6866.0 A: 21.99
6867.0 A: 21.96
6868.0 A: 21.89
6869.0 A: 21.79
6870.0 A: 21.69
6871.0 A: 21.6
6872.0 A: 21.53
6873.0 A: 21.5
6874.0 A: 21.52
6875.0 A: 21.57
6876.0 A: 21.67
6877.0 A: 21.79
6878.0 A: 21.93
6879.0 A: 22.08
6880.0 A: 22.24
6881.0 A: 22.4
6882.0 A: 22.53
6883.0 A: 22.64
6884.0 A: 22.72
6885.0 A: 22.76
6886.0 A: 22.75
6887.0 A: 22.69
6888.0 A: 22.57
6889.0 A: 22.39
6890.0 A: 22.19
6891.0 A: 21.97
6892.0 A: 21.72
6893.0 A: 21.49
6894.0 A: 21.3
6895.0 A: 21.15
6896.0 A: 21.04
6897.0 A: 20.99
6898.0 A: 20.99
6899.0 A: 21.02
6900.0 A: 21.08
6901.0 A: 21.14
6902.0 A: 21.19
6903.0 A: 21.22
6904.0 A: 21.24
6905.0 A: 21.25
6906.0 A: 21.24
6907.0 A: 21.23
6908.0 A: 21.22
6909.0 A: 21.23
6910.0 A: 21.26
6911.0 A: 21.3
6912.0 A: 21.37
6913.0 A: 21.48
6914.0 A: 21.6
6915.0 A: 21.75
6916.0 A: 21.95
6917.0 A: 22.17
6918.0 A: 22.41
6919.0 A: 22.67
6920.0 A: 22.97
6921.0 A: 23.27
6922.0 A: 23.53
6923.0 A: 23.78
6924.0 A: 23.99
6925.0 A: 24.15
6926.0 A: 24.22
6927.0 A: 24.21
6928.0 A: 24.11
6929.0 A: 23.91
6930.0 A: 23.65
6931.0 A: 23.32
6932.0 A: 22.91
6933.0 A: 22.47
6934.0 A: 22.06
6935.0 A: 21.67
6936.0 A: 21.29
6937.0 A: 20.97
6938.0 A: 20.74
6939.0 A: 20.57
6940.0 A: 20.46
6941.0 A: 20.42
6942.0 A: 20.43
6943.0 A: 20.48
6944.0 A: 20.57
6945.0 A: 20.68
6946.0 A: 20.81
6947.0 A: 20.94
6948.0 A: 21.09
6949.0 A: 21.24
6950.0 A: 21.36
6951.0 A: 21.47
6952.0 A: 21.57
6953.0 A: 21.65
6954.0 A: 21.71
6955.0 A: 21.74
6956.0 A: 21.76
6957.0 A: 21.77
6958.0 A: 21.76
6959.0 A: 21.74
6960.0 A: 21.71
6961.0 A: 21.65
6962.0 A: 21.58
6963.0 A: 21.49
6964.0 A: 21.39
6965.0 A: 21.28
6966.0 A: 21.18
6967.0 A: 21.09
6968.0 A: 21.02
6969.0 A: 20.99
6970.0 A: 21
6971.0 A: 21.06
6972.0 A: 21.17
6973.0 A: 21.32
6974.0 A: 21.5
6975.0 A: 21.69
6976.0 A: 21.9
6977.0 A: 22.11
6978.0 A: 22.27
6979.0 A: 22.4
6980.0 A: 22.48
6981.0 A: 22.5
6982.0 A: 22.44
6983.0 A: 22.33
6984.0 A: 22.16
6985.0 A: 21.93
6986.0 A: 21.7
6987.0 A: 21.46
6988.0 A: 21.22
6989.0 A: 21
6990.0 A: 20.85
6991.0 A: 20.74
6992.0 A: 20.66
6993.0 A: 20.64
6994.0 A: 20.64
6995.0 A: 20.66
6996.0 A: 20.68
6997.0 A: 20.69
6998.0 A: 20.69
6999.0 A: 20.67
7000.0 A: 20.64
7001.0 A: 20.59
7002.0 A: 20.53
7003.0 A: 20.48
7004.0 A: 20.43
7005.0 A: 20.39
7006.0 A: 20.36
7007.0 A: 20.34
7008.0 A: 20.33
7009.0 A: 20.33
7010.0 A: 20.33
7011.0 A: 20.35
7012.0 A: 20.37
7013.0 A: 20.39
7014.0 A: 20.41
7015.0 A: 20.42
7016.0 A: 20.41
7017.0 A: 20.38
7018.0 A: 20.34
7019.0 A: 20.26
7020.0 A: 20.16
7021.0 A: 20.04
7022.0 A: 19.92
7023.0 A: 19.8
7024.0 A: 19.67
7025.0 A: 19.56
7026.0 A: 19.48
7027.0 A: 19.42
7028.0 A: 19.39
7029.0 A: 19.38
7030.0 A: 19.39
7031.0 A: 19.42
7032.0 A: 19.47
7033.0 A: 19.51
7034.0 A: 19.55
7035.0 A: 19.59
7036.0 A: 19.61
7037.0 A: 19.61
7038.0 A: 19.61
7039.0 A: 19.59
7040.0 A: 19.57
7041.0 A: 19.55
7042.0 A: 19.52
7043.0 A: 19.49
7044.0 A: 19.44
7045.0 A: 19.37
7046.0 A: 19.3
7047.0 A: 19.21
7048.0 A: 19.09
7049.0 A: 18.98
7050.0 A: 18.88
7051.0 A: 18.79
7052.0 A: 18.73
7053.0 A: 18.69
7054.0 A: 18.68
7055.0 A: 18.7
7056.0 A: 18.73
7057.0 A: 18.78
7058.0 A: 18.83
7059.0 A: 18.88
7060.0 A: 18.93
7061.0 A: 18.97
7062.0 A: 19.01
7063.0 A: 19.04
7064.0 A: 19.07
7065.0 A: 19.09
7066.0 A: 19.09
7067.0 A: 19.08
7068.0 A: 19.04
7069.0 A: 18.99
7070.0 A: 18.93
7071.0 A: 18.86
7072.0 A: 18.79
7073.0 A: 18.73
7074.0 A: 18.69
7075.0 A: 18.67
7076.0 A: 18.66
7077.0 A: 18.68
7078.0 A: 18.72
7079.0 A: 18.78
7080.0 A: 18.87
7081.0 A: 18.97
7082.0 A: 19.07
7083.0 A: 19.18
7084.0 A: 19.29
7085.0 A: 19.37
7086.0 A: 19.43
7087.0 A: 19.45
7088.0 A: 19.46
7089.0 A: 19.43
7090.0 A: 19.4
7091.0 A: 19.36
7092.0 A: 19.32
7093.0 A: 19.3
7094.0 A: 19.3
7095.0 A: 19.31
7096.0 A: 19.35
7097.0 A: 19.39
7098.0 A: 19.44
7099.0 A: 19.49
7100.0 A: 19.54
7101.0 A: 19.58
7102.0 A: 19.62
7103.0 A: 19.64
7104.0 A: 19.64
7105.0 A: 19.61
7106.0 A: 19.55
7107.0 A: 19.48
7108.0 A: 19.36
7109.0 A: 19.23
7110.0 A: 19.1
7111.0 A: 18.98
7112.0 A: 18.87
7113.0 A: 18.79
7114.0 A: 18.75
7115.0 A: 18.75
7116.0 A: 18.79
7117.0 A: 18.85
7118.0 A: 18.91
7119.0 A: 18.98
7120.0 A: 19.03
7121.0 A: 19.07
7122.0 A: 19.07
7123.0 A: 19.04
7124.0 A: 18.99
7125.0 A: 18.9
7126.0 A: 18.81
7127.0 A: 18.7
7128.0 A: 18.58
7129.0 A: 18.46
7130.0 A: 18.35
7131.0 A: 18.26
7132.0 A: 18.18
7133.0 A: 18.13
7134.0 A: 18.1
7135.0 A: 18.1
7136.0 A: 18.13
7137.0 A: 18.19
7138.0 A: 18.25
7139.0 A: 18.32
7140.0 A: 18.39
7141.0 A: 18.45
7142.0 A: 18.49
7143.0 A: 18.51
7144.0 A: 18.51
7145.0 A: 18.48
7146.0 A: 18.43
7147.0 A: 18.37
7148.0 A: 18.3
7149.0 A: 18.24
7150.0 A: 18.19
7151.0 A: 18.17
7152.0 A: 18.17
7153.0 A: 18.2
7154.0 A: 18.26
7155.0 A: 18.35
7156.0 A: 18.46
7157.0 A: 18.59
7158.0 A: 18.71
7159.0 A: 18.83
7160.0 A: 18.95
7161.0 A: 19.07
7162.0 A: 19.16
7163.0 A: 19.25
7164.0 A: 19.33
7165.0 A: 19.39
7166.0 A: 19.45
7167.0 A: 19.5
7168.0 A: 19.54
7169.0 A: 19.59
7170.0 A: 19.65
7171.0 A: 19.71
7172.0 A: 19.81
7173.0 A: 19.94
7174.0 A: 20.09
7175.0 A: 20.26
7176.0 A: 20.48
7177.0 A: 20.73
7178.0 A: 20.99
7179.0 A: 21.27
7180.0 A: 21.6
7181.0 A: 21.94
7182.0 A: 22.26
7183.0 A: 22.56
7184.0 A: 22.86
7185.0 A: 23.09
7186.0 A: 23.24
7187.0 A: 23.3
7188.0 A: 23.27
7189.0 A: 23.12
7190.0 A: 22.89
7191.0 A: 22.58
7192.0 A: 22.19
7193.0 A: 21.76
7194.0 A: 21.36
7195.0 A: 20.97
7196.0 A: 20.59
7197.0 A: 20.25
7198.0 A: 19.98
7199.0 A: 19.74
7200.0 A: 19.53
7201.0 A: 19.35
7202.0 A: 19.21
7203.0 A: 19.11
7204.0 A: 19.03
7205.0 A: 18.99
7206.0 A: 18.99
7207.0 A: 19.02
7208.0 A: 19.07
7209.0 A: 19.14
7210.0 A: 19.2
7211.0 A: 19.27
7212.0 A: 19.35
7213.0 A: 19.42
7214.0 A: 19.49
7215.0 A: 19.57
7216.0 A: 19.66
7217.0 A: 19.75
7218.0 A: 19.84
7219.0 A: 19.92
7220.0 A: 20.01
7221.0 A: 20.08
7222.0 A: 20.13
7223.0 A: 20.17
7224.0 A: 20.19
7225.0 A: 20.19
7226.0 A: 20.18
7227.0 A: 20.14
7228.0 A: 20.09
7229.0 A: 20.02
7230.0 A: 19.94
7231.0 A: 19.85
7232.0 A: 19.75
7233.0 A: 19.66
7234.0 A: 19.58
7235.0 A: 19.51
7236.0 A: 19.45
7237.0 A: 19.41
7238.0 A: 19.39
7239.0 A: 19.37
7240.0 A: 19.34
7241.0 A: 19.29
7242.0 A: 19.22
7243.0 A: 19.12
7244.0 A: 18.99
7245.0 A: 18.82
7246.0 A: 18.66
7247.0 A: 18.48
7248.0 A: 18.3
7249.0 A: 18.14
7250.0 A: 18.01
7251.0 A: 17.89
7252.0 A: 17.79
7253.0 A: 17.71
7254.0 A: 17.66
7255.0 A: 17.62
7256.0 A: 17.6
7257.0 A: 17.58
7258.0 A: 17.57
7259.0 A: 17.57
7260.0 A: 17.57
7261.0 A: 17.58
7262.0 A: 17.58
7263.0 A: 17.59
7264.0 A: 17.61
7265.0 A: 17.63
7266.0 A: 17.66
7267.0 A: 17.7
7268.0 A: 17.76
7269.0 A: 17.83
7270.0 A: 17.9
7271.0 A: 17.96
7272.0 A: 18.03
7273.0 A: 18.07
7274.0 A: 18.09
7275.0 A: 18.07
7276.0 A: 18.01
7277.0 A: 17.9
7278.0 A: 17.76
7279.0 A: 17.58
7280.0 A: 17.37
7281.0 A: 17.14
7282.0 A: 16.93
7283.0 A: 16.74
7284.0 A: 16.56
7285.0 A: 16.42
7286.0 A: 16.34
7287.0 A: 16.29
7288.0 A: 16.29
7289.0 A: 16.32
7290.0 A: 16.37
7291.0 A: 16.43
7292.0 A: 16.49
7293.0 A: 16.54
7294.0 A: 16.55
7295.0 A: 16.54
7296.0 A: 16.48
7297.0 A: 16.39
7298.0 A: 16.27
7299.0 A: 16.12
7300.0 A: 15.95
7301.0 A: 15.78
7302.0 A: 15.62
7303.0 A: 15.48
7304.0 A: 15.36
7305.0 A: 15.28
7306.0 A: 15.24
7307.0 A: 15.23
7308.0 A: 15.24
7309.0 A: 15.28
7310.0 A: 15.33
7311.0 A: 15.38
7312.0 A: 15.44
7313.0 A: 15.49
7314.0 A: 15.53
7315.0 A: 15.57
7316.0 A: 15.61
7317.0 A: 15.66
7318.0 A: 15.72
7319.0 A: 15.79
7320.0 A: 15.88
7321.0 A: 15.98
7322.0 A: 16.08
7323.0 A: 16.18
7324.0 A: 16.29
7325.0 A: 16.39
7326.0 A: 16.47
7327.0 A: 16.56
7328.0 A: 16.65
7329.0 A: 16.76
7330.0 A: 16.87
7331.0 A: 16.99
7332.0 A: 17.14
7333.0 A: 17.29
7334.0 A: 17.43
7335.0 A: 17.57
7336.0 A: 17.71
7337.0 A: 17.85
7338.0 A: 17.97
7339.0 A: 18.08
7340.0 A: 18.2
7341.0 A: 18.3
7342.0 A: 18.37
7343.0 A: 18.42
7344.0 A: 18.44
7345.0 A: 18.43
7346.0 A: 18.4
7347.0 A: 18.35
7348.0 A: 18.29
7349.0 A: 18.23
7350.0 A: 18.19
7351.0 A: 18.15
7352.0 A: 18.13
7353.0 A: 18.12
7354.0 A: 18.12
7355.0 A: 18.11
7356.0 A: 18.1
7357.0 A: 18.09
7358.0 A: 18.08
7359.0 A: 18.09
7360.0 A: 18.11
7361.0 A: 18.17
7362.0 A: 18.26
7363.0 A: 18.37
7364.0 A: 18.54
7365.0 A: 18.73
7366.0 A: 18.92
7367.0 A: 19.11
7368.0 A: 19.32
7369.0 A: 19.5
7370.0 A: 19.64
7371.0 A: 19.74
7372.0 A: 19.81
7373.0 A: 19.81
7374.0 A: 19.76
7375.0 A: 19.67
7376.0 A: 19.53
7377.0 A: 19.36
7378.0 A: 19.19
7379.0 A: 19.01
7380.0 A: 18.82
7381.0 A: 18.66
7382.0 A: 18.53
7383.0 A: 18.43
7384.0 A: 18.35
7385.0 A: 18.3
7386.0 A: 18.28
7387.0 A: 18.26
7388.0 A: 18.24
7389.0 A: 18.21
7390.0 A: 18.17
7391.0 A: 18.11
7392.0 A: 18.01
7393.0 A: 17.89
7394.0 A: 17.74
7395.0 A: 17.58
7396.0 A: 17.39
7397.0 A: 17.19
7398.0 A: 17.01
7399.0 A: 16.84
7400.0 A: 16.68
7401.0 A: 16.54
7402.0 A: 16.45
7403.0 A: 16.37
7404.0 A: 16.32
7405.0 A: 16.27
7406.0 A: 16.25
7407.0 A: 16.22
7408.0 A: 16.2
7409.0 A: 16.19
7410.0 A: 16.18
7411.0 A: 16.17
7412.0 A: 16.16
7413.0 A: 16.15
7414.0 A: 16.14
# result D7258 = 0.04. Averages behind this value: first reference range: 22.1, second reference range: 18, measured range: 18.1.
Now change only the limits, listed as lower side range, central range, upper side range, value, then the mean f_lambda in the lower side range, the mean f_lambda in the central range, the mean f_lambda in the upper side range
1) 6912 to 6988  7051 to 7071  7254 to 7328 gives 0.07 mag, 21.9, 18.9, 16.6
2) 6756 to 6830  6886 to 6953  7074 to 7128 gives -0.04 mag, 22.4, 21.8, 19.1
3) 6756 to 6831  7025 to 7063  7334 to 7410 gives 0.07 mag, 22.4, 19.2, 18.1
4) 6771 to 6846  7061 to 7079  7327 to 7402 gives 0.08 mag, 22.3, 18.9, 18.2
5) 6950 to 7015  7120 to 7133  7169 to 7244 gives 0.11 mag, 21.2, 18.7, 20.3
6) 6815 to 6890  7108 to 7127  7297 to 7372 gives 0.02 mag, 22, 18.9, 17.2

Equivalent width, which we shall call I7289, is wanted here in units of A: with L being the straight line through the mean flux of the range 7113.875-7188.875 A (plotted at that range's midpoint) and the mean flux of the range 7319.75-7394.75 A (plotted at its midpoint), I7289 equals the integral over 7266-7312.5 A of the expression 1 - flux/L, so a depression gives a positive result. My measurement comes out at 4.8 A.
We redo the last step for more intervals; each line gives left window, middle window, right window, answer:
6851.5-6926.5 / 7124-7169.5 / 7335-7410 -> 2.91 A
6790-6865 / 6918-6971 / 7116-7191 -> -1.78 A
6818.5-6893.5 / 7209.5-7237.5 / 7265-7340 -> -3.50 A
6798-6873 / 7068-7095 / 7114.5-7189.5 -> 1.25 A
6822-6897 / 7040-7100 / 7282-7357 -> 1.46 A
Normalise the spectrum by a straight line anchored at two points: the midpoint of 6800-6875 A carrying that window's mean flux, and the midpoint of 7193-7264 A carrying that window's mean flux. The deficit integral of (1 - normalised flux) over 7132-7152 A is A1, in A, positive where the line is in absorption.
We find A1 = 1.53 A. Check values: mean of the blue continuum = 22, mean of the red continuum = 19.2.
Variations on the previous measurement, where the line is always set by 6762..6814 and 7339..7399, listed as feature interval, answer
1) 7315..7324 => 1.4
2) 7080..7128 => 2.4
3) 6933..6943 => 0.1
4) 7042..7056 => 1.0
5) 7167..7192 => -2.2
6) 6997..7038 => 1.4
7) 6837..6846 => 0.0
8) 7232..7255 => 0.6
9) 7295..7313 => 3.1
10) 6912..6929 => -1.3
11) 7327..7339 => 0.9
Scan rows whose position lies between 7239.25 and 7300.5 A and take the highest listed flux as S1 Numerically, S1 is 19.34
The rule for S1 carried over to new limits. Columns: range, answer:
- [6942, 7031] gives 22.5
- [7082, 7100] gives 19.54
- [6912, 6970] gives 24.22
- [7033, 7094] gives 19.61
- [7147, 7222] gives 23.3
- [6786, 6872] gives 23.04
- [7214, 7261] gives 20.19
